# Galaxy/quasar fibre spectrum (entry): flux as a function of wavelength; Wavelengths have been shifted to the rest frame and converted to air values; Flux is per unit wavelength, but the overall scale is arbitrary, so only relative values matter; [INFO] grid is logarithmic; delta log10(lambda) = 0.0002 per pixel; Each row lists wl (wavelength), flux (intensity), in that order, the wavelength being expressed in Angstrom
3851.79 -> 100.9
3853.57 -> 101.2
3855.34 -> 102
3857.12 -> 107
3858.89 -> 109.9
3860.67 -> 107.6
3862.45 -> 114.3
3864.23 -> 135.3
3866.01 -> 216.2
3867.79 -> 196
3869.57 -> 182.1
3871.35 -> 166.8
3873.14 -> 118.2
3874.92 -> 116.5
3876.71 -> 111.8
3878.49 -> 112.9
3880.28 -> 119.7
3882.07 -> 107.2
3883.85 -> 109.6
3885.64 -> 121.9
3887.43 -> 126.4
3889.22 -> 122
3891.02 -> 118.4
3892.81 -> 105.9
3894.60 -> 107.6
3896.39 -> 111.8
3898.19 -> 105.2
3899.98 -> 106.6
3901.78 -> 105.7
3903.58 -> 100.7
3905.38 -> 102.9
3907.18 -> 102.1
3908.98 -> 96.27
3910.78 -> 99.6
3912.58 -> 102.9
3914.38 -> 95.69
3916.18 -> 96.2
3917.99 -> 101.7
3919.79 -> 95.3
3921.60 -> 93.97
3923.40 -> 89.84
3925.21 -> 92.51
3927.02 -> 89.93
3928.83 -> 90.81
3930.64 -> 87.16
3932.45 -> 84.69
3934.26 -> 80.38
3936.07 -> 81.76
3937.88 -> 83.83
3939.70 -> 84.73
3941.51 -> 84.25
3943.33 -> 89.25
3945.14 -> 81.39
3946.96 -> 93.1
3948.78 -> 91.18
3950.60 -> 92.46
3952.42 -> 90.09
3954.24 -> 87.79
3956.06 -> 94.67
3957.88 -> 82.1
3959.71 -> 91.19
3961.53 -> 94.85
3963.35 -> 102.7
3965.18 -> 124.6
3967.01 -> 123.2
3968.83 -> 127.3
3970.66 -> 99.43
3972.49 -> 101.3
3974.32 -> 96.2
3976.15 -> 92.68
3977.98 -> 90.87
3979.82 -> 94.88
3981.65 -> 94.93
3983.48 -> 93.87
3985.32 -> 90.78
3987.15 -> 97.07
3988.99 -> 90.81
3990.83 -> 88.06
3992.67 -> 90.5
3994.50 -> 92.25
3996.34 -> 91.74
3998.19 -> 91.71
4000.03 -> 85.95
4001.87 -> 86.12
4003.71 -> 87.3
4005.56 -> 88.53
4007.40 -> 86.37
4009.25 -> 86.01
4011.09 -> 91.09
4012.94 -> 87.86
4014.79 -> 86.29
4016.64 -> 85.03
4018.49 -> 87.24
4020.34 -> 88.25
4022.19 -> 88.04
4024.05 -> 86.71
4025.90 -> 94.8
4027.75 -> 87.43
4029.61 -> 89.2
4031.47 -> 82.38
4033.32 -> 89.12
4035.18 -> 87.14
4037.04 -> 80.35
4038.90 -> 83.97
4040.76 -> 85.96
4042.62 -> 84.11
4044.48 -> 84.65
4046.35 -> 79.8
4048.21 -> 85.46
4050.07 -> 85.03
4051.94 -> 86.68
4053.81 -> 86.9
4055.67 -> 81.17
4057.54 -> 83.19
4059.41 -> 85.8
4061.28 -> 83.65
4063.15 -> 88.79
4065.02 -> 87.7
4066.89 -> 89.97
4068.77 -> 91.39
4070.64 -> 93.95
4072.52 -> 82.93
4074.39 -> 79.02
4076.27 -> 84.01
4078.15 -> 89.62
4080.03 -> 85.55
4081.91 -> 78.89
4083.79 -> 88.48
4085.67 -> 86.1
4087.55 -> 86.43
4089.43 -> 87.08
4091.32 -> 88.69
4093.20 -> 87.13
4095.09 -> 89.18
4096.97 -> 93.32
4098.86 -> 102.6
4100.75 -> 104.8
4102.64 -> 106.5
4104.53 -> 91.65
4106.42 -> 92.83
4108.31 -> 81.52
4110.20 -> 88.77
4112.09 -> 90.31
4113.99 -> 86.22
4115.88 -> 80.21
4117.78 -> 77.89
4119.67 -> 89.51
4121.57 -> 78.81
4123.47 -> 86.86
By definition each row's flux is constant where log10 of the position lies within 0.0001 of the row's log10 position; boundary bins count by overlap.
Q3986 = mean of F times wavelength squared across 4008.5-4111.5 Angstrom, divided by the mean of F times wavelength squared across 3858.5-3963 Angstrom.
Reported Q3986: 0.9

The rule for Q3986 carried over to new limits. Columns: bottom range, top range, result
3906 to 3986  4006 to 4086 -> 0.96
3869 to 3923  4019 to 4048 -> 0.83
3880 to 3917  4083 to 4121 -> 0.92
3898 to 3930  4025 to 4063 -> 0.93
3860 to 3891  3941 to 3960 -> 0.69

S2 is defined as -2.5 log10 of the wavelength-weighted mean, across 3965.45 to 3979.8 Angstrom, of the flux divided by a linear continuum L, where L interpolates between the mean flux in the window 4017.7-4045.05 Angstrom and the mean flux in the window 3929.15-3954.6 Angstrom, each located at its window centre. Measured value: -0.21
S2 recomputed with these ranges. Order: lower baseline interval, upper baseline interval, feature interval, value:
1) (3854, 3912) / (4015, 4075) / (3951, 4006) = 0.05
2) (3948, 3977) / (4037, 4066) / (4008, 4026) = 0.03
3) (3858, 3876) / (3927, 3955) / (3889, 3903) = 0.12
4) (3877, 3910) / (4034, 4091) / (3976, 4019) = 0.06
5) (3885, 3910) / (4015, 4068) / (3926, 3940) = 0.21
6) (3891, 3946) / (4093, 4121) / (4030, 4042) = 0.09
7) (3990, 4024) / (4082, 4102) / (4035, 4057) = 0.07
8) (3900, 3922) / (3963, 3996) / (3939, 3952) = 0.13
